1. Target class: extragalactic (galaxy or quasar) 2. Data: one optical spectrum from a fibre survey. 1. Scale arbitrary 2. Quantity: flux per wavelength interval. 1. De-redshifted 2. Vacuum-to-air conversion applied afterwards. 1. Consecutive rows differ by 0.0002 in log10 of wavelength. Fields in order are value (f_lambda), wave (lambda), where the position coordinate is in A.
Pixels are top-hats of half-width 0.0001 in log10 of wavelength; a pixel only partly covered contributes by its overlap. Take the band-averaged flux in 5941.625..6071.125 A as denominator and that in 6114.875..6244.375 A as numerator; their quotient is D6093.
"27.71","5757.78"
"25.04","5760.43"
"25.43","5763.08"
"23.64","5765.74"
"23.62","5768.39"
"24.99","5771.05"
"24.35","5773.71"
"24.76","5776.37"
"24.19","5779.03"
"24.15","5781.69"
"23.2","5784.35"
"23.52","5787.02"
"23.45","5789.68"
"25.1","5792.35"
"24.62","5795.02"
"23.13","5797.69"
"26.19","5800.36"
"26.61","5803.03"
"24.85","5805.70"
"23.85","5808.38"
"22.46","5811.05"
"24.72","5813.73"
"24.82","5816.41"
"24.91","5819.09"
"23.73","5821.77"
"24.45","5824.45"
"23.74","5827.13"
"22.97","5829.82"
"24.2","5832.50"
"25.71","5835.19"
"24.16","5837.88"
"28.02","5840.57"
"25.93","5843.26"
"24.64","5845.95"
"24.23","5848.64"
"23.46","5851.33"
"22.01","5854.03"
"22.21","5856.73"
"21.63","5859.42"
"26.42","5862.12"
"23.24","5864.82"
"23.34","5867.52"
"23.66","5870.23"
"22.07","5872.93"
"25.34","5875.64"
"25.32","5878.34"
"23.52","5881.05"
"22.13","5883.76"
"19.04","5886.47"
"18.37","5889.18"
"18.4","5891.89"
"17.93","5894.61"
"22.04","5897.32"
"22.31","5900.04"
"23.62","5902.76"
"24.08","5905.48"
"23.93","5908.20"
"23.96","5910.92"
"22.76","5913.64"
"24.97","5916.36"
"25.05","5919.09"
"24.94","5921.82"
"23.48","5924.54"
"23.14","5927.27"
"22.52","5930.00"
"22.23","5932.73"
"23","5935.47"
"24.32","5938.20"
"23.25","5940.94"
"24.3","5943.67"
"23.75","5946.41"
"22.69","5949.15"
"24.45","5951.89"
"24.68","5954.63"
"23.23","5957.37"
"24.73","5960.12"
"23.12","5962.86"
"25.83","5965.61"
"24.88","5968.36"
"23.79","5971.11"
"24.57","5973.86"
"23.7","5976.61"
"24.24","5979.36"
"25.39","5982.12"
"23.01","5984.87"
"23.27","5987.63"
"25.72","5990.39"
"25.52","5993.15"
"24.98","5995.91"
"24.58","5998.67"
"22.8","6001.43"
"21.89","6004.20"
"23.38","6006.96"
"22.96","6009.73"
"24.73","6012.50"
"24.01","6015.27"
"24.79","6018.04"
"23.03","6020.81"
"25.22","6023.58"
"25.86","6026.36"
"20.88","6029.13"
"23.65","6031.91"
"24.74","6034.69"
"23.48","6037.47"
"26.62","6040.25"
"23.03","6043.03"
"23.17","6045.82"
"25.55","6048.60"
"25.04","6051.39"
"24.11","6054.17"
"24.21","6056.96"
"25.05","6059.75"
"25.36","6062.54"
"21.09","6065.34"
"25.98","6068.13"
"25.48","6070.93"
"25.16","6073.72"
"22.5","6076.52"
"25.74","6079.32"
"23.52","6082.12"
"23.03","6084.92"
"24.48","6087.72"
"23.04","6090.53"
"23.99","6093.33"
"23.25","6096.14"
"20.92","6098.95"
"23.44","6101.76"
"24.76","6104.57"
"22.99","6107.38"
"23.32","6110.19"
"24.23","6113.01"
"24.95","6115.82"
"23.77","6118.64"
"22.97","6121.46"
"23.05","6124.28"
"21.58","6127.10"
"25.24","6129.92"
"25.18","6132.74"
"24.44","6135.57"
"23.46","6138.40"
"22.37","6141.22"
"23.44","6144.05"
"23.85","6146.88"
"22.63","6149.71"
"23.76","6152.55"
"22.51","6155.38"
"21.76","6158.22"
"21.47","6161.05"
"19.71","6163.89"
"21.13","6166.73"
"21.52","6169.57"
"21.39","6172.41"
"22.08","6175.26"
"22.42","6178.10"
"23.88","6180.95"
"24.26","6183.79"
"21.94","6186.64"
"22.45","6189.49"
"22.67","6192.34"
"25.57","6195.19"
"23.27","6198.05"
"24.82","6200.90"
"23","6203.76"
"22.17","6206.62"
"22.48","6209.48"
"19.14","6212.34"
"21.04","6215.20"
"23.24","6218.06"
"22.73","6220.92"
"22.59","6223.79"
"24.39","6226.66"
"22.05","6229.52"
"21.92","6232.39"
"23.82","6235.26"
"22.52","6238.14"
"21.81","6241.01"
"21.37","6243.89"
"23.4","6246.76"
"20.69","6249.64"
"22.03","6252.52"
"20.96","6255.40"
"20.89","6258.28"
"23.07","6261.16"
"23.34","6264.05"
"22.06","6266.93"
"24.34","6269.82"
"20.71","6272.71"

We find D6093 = 0.94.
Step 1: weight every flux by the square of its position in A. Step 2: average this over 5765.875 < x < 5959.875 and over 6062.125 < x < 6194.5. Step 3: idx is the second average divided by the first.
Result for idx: 1.1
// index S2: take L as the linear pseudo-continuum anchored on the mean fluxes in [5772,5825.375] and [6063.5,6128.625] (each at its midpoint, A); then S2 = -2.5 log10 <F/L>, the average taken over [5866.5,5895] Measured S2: 0.11 mag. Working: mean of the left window 24.4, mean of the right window 23.6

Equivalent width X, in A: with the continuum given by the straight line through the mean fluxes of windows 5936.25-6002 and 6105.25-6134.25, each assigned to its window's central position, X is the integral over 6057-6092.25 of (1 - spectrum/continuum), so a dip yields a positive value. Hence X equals -0.5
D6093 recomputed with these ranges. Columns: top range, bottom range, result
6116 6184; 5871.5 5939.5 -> 1.00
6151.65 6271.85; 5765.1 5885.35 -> 0.93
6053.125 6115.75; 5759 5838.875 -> 0.98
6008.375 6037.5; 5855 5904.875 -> 1.08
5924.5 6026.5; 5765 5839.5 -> 0.99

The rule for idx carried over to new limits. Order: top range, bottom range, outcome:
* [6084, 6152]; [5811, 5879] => 1.07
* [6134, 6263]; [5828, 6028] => 1.04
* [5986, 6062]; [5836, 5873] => 1.07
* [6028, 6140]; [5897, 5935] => 1.08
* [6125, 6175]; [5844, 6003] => 1.04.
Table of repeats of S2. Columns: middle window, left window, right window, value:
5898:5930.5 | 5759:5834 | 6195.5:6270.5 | 0.00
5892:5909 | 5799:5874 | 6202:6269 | 0.09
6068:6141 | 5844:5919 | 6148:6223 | -0.06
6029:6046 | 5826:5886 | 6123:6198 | -0.03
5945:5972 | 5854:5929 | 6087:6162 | -0.05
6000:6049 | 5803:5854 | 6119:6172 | -0.02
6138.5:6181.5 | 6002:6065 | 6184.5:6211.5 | 0.05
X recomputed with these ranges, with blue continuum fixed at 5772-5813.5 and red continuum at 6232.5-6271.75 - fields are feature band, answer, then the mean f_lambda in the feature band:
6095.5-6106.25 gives -0.1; 23.1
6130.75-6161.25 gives -0.7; 23.3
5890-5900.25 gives 1.7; 19.8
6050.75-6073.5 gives -1.4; 24.6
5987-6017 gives -0.8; 24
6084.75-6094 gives -0.3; 23.7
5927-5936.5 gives 0.4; 22.7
